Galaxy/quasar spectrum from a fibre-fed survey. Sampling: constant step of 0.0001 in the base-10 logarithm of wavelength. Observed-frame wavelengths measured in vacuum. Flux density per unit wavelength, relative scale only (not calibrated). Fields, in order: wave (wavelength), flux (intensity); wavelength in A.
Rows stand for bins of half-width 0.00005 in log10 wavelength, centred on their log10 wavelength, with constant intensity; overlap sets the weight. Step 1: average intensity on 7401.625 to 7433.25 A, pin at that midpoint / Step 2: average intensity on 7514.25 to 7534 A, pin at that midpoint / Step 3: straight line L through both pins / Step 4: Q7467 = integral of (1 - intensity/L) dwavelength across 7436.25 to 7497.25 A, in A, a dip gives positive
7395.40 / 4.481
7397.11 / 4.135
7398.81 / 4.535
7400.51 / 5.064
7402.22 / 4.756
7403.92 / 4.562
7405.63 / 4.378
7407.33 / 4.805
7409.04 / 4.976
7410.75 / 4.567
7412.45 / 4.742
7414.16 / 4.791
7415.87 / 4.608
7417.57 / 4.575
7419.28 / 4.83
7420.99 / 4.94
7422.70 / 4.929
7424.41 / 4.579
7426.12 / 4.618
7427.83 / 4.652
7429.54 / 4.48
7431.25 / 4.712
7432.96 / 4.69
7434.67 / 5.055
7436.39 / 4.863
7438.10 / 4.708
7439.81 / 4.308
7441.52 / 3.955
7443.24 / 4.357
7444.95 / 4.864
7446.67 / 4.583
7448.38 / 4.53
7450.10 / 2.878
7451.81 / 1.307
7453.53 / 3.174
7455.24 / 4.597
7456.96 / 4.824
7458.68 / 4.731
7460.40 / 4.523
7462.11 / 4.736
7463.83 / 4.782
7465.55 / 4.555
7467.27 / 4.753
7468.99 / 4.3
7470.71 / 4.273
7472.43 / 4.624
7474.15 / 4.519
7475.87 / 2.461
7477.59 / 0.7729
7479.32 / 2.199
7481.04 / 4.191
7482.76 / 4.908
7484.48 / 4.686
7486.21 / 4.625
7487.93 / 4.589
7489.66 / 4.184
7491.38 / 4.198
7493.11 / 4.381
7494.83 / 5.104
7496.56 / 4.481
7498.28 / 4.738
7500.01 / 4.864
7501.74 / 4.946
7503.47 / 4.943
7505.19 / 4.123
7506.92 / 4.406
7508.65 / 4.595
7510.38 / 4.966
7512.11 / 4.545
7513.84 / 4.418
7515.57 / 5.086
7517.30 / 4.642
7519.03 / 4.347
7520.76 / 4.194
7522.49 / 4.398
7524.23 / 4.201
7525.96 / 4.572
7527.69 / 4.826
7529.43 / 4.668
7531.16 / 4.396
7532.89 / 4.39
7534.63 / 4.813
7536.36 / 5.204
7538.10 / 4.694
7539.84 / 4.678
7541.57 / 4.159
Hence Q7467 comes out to 6.2 A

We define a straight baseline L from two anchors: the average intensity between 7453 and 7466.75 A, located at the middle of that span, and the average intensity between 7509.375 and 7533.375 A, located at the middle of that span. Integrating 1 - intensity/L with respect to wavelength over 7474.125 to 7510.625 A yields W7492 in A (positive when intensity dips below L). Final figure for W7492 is 2.71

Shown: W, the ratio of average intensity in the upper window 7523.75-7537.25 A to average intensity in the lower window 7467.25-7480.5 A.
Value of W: 1.36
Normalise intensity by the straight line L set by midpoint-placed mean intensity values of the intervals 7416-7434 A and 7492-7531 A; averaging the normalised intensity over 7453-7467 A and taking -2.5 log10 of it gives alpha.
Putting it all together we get 0.03 mag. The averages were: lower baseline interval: 4.7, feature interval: 4.53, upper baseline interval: 4.6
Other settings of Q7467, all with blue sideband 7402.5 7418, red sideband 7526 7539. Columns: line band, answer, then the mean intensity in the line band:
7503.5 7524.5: 0.80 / 4.52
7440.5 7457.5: 2.87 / 3.89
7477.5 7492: 2.22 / 3.97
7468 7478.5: 2.66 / 3.5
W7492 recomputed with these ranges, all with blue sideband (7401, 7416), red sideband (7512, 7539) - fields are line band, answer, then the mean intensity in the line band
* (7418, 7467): 2.5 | 4.42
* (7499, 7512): -0.2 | 4.68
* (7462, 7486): 3.4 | 3.98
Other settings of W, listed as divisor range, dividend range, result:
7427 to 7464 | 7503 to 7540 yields 1.06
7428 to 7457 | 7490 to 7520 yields 1.10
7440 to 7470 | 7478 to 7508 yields 1.04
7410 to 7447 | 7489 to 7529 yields 0.98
